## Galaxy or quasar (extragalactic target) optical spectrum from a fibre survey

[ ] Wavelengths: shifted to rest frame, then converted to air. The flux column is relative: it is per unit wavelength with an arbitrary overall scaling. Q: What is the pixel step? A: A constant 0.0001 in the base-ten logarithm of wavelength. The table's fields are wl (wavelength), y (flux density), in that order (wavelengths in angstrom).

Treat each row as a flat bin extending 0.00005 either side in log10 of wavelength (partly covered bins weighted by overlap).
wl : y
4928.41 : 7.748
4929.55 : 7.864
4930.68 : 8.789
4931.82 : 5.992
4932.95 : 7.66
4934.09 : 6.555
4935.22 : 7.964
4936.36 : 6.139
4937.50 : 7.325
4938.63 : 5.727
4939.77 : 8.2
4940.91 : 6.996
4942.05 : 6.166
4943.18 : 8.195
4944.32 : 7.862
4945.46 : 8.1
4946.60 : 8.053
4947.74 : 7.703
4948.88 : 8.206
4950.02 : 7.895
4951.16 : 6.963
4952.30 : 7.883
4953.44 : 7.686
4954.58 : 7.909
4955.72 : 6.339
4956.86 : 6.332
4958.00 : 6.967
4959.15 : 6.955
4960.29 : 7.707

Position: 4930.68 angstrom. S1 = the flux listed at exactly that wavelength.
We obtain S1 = 8.789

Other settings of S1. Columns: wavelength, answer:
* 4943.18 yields 8.195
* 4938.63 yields 5.727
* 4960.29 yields 7.707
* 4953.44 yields 7.686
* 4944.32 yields 7.862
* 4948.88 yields 8.206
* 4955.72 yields 6.339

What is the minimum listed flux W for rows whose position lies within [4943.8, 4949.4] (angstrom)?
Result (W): 7.703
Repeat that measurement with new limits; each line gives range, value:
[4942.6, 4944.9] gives 7.862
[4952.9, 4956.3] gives 6.339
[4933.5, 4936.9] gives 6.139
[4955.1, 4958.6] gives 6.332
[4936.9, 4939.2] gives 5.727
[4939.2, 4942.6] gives 6.166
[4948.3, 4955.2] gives 6.963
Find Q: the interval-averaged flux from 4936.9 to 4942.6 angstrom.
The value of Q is 6.88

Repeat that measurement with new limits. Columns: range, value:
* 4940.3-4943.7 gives 7.12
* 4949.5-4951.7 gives 7.42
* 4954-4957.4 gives 6.87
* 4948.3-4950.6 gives 8.04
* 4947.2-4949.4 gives 7.95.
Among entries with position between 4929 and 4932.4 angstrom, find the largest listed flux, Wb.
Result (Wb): 8.789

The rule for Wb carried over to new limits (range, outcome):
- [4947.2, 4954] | 8.206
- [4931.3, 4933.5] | 7.66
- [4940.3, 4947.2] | 8.195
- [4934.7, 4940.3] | 8.2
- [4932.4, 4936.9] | 7.964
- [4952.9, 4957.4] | 7.909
